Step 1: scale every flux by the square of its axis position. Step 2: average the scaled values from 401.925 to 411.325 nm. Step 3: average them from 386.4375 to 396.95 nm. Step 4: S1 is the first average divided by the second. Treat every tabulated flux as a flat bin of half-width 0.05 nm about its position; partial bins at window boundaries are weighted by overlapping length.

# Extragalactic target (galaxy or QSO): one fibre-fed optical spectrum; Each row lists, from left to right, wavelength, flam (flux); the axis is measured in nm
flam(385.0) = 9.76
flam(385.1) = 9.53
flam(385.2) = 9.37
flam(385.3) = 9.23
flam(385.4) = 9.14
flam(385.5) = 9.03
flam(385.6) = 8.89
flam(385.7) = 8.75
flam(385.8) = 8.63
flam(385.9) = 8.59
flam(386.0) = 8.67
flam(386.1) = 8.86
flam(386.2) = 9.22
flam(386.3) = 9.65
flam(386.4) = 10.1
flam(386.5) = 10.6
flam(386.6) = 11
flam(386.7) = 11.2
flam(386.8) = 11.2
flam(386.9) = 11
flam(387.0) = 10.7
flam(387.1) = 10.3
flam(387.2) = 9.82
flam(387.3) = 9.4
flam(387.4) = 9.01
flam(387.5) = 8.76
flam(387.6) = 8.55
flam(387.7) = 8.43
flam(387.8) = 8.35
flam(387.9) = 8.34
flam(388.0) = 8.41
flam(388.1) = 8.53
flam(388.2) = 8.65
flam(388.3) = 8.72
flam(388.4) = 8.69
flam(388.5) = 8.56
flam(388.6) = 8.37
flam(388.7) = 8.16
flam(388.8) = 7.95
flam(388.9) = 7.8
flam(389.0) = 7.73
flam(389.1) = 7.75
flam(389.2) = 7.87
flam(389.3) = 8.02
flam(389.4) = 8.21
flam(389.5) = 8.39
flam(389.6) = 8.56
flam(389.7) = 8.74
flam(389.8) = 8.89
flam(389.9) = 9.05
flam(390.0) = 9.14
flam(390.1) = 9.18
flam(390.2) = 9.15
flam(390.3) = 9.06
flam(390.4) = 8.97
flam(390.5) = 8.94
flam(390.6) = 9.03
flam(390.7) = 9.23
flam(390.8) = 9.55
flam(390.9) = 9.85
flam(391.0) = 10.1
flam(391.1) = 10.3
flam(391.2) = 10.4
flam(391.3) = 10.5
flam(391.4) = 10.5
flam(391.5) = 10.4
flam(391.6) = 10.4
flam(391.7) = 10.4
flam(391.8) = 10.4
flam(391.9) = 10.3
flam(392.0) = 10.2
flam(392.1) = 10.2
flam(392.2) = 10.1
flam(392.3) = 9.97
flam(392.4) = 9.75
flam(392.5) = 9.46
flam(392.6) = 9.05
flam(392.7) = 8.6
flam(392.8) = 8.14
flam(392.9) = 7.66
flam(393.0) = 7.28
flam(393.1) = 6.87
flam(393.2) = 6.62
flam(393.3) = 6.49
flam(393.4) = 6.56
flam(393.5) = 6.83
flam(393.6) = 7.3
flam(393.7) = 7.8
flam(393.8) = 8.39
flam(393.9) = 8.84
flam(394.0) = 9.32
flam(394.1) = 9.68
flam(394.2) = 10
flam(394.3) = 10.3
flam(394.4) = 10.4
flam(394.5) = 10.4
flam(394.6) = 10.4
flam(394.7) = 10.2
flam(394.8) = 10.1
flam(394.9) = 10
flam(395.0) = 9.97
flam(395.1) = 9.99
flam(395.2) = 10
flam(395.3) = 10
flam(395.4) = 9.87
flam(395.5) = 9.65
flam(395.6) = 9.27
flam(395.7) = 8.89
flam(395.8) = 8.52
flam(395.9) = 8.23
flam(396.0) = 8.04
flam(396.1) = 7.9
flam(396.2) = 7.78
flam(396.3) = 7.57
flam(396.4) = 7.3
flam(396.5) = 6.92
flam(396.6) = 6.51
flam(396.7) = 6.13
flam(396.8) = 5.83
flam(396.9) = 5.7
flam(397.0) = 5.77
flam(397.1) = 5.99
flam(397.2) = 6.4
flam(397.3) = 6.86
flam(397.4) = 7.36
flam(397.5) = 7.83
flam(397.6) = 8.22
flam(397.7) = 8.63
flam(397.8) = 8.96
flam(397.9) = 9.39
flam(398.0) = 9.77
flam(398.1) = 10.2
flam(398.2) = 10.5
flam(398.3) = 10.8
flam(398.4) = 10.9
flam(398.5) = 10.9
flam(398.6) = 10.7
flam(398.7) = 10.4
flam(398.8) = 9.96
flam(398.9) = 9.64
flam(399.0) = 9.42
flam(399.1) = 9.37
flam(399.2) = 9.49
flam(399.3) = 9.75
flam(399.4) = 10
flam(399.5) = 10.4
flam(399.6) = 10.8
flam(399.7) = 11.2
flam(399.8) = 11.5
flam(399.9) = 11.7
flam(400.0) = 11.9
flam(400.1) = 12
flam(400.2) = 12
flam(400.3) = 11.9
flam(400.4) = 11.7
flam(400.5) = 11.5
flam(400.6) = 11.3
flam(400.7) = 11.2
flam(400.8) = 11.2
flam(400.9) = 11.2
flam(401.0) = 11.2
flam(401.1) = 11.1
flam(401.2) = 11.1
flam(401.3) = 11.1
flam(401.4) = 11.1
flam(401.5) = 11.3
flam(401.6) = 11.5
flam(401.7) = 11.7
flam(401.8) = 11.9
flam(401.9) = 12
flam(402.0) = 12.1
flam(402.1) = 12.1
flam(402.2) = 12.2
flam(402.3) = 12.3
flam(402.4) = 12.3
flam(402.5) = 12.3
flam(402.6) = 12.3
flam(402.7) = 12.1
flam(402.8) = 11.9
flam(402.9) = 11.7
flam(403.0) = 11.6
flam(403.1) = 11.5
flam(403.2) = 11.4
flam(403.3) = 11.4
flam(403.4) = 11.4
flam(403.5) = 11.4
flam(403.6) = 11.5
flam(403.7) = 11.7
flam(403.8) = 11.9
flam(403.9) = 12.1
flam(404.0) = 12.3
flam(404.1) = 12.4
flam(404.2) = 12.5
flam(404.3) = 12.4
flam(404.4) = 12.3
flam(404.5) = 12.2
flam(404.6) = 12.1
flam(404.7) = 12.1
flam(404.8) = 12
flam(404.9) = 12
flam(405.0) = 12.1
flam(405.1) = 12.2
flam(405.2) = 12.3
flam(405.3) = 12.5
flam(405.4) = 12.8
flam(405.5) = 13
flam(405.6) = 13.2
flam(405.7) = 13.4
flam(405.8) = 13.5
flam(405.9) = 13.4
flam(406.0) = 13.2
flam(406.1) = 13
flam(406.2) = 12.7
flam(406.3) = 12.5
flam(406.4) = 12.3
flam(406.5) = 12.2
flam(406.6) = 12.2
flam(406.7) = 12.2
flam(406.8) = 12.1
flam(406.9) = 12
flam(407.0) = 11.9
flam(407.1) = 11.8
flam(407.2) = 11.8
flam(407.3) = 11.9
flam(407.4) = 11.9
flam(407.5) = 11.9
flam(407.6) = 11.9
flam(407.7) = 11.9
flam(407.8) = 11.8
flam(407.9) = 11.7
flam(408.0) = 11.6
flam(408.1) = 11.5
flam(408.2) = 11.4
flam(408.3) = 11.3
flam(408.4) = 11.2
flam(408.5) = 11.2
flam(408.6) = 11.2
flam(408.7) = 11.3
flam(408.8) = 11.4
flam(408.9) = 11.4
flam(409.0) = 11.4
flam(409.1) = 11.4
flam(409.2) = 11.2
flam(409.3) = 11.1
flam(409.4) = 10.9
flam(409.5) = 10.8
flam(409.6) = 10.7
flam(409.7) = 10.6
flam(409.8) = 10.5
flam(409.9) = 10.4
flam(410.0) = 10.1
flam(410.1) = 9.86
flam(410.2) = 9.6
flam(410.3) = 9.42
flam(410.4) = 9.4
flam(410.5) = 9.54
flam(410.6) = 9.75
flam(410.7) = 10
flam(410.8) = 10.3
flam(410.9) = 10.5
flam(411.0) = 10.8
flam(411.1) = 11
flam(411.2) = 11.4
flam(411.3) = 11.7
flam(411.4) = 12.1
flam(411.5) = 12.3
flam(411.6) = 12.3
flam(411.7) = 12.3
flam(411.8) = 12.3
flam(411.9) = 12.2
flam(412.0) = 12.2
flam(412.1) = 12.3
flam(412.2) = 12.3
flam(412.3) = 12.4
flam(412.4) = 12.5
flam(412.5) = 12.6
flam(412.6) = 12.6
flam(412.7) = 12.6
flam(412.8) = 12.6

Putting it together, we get 1.40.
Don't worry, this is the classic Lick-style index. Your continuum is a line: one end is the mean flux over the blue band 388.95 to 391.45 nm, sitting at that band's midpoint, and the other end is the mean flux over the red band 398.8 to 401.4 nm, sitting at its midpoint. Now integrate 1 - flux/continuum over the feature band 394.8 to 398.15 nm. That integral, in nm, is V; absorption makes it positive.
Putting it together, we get 0.67 nm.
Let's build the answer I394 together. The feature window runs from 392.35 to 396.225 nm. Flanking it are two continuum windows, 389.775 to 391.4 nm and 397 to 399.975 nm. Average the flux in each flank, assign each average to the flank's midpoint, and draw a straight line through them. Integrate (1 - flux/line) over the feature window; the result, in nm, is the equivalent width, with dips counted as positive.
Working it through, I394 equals 0.270 nm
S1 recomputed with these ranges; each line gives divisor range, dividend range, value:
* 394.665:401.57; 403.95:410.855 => 1.27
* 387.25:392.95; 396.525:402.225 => 1.16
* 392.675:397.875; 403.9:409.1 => 1.56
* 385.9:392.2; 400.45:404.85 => 1.36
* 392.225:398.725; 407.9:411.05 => 1.33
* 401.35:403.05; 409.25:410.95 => 0.89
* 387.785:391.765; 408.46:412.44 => 1.37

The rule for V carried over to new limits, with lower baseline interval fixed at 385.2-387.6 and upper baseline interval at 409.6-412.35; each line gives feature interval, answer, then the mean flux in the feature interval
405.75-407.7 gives -0.28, 12.3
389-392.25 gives 0.15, 9.4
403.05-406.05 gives -0.46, 12.3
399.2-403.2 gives -0.40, 11.5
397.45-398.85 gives 0.07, 9.8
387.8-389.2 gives 0.21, 8.27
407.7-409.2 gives -0.08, 11.4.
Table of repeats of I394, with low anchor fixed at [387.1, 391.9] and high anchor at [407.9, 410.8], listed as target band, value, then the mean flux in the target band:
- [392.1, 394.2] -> 0.23 nm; 8.32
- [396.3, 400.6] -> 0.21 nm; 9.34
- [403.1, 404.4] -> -0.21 nm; 11.9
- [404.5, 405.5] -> -0.18 nm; 12.3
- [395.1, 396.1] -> 0.04 nm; 9.14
